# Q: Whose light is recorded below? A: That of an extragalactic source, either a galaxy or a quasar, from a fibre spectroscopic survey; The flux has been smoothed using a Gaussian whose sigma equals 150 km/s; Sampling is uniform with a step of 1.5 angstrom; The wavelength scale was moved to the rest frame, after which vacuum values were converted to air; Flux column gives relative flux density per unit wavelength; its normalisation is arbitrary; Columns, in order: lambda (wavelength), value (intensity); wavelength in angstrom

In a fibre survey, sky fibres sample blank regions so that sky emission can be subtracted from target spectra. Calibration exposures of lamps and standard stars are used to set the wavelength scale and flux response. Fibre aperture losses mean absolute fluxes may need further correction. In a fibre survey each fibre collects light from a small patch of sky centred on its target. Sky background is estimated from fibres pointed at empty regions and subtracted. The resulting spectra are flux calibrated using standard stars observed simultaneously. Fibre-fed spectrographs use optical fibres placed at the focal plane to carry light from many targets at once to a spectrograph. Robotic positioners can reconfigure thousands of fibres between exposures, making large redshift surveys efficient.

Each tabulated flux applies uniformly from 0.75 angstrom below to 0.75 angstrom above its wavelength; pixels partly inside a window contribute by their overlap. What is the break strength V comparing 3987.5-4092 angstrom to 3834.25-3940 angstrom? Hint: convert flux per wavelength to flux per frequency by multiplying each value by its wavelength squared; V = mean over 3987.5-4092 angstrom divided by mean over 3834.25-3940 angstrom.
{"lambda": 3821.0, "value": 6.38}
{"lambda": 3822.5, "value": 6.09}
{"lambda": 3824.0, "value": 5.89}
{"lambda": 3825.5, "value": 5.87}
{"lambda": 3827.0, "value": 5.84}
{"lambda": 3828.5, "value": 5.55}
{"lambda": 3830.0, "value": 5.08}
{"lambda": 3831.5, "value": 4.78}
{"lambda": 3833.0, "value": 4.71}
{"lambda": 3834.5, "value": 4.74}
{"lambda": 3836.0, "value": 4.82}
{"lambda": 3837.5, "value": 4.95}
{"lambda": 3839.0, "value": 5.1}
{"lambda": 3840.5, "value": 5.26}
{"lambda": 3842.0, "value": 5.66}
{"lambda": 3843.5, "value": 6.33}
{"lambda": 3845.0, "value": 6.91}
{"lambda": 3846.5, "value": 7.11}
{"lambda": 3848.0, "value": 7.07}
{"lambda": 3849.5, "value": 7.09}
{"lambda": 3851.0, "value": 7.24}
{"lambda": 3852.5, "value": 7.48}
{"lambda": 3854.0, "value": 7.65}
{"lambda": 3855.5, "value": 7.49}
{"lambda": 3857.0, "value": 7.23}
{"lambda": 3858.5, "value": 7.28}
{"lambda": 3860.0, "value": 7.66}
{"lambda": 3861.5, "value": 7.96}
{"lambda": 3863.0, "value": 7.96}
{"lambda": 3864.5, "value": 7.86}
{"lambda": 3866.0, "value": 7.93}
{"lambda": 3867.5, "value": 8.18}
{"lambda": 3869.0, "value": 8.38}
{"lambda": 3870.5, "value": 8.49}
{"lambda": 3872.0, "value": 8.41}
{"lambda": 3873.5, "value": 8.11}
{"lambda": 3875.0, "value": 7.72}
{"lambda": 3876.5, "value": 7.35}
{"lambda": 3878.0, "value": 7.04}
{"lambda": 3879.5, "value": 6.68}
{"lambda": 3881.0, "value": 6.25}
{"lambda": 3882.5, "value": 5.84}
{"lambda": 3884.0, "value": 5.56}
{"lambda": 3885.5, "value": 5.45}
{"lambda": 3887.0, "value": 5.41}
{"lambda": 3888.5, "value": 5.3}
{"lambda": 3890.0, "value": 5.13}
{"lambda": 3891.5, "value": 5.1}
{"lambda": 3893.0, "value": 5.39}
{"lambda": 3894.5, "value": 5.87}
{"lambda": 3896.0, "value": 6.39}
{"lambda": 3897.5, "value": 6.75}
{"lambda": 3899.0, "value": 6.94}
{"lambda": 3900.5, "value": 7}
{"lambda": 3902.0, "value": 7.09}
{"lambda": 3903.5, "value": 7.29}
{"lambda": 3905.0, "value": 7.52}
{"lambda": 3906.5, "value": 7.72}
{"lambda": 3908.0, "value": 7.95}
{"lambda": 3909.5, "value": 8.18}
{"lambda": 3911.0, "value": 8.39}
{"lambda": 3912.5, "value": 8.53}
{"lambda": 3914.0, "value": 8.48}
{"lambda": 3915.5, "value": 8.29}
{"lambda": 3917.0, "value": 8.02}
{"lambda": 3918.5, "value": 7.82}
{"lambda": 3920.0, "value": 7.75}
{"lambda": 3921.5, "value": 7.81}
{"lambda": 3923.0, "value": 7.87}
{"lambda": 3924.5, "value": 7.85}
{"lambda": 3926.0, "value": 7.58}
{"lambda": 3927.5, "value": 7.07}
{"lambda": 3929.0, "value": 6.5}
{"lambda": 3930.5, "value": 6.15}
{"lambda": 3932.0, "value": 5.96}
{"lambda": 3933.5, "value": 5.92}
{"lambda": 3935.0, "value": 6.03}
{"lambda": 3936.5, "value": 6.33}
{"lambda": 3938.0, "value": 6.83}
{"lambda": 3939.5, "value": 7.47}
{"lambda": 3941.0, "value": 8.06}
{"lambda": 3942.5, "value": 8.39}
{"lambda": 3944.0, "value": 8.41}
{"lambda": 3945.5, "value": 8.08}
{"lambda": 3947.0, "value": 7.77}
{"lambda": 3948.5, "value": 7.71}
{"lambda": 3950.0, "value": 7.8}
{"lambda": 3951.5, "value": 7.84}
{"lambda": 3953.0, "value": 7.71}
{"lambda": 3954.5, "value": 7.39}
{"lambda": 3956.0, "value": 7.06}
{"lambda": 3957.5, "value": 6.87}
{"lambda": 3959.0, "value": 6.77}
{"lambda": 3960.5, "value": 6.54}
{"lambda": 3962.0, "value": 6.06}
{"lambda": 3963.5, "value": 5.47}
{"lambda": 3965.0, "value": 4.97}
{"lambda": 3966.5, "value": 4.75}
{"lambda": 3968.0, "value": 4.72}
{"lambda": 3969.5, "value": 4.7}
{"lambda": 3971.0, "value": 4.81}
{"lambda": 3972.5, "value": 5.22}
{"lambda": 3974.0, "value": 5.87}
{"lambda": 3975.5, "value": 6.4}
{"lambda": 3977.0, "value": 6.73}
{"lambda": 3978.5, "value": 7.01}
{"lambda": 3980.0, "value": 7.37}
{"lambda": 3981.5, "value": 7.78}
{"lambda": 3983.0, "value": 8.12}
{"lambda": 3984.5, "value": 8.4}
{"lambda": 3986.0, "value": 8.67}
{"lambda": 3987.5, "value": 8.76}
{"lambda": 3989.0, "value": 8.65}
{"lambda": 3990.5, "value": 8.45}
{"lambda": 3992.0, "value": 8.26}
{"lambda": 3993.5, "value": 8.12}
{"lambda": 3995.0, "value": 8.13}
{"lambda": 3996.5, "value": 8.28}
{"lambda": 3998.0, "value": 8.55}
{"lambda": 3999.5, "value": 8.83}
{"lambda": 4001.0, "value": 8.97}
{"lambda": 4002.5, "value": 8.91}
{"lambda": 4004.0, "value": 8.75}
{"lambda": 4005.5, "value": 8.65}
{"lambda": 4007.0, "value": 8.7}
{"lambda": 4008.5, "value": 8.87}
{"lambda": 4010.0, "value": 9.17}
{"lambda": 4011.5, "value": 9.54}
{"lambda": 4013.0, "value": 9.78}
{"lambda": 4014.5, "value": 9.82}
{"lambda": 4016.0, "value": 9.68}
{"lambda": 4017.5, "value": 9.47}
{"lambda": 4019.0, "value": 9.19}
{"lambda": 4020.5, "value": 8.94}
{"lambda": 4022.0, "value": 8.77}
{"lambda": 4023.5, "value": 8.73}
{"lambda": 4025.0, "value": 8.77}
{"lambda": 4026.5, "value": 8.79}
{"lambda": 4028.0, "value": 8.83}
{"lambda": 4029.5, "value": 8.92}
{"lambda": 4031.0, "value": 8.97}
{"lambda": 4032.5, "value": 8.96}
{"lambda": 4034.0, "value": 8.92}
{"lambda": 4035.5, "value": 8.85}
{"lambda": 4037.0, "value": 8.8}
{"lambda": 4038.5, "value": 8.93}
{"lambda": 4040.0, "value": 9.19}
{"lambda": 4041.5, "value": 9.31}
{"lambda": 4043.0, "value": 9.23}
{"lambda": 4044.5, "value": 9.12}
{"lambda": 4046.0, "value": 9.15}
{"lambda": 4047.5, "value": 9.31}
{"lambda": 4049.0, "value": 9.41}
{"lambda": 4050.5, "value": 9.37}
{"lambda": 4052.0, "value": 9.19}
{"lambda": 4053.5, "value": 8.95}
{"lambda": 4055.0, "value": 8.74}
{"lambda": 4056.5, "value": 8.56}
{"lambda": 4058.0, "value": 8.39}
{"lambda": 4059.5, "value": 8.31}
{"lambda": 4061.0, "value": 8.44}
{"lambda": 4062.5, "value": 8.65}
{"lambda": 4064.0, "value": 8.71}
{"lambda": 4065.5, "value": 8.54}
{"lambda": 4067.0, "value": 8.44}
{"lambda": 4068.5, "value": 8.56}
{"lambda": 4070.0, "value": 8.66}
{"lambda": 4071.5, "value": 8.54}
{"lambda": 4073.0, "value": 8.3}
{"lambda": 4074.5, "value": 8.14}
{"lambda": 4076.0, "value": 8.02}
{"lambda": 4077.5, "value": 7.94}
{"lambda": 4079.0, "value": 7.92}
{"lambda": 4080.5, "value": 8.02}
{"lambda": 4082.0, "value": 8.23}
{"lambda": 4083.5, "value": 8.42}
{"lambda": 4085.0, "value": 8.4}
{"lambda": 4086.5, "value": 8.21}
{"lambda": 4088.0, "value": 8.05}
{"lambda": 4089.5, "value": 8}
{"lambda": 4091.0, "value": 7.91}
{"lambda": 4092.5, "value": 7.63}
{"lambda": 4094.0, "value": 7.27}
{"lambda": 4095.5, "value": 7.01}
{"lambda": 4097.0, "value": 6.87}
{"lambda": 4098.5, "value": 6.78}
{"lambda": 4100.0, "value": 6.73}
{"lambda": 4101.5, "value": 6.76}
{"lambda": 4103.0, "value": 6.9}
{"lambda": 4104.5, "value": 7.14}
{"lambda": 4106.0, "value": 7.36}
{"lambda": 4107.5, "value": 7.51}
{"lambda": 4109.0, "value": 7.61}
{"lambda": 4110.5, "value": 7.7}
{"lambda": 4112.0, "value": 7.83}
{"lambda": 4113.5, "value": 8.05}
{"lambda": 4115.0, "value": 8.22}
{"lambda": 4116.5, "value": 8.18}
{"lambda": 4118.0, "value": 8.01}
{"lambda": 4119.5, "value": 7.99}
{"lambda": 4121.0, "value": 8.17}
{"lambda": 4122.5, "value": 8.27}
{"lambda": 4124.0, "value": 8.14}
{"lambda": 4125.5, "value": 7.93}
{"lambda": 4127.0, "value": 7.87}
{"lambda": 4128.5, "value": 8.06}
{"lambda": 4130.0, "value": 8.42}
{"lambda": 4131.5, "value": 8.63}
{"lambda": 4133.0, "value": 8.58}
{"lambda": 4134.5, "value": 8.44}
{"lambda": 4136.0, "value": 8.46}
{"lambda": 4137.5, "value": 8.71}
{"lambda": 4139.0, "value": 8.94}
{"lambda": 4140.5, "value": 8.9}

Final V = 1.35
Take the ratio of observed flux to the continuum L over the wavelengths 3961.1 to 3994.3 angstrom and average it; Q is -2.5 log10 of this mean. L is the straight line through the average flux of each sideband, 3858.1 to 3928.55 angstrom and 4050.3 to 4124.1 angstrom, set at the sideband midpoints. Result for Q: 0.12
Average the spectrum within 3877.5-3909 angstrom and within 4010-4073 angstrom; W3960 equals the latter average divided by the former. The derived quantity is 1.41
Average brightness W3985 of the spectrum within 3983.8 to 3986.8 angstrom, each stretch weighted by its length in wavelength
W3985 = 8.54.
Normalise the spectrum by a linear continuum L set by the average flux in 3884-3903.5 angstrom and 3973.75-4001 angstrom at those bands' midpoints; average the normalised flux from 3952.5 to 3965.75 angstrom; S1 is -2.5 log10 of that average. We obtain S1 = 0.13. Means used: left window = 6.02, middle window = 6.52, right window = 7.98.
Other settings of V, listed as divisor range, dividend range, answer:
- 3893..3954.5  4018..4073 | 1.27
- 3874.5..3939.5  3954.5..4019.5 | 1.16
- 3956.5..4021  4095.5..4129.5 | 1.05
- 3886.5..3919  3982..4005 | 1.27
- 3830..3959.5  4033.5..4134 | 1.29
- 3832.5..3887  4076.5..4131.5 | 1.28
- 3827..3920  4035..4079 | 1.40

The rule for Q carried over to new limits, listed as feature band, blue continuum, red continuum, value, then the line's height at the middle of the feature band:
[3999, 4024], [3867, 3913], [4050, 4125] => -0.196 mag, 7.61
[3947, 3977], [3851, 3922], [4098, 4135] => 0.179 mag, 7.42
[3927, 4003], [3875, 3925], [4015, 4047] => 0.120 mag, 8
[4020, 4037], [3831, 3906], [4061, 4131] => -0.173 mag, 7.55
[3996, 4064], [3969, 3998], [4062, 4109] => -0.179 mag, 7.61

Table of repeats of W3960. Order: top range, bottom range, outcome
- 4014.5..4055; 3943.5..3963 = 1.24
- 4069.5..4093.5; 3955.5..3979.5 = 1.38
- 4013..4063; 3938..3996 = 1.26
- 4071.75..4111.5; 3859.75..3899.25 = 1.12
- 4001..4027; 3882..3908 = 1.45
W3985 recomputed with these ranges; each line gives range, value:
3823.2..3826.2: 5.88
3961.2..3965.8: 5.5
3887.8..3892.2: 5.18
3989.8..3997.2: 8.25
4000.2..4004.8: 8.87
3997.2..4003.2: 8.81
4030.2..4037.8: 8.9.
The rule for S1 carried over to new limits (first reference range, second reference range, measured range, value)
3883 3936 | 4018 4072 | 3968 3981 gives 0.298 mag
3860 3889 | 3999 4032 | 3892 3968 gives 0.110 mag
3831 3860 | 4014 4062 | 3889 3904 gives 0.125 mag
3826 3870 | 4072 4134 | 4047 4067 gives -0.156 mag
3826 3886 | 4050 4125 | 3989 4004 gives -0.137 mag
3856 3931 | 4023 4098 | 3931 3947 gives 0.061 mag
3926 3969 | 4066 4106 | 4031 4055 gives -0.211 mag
